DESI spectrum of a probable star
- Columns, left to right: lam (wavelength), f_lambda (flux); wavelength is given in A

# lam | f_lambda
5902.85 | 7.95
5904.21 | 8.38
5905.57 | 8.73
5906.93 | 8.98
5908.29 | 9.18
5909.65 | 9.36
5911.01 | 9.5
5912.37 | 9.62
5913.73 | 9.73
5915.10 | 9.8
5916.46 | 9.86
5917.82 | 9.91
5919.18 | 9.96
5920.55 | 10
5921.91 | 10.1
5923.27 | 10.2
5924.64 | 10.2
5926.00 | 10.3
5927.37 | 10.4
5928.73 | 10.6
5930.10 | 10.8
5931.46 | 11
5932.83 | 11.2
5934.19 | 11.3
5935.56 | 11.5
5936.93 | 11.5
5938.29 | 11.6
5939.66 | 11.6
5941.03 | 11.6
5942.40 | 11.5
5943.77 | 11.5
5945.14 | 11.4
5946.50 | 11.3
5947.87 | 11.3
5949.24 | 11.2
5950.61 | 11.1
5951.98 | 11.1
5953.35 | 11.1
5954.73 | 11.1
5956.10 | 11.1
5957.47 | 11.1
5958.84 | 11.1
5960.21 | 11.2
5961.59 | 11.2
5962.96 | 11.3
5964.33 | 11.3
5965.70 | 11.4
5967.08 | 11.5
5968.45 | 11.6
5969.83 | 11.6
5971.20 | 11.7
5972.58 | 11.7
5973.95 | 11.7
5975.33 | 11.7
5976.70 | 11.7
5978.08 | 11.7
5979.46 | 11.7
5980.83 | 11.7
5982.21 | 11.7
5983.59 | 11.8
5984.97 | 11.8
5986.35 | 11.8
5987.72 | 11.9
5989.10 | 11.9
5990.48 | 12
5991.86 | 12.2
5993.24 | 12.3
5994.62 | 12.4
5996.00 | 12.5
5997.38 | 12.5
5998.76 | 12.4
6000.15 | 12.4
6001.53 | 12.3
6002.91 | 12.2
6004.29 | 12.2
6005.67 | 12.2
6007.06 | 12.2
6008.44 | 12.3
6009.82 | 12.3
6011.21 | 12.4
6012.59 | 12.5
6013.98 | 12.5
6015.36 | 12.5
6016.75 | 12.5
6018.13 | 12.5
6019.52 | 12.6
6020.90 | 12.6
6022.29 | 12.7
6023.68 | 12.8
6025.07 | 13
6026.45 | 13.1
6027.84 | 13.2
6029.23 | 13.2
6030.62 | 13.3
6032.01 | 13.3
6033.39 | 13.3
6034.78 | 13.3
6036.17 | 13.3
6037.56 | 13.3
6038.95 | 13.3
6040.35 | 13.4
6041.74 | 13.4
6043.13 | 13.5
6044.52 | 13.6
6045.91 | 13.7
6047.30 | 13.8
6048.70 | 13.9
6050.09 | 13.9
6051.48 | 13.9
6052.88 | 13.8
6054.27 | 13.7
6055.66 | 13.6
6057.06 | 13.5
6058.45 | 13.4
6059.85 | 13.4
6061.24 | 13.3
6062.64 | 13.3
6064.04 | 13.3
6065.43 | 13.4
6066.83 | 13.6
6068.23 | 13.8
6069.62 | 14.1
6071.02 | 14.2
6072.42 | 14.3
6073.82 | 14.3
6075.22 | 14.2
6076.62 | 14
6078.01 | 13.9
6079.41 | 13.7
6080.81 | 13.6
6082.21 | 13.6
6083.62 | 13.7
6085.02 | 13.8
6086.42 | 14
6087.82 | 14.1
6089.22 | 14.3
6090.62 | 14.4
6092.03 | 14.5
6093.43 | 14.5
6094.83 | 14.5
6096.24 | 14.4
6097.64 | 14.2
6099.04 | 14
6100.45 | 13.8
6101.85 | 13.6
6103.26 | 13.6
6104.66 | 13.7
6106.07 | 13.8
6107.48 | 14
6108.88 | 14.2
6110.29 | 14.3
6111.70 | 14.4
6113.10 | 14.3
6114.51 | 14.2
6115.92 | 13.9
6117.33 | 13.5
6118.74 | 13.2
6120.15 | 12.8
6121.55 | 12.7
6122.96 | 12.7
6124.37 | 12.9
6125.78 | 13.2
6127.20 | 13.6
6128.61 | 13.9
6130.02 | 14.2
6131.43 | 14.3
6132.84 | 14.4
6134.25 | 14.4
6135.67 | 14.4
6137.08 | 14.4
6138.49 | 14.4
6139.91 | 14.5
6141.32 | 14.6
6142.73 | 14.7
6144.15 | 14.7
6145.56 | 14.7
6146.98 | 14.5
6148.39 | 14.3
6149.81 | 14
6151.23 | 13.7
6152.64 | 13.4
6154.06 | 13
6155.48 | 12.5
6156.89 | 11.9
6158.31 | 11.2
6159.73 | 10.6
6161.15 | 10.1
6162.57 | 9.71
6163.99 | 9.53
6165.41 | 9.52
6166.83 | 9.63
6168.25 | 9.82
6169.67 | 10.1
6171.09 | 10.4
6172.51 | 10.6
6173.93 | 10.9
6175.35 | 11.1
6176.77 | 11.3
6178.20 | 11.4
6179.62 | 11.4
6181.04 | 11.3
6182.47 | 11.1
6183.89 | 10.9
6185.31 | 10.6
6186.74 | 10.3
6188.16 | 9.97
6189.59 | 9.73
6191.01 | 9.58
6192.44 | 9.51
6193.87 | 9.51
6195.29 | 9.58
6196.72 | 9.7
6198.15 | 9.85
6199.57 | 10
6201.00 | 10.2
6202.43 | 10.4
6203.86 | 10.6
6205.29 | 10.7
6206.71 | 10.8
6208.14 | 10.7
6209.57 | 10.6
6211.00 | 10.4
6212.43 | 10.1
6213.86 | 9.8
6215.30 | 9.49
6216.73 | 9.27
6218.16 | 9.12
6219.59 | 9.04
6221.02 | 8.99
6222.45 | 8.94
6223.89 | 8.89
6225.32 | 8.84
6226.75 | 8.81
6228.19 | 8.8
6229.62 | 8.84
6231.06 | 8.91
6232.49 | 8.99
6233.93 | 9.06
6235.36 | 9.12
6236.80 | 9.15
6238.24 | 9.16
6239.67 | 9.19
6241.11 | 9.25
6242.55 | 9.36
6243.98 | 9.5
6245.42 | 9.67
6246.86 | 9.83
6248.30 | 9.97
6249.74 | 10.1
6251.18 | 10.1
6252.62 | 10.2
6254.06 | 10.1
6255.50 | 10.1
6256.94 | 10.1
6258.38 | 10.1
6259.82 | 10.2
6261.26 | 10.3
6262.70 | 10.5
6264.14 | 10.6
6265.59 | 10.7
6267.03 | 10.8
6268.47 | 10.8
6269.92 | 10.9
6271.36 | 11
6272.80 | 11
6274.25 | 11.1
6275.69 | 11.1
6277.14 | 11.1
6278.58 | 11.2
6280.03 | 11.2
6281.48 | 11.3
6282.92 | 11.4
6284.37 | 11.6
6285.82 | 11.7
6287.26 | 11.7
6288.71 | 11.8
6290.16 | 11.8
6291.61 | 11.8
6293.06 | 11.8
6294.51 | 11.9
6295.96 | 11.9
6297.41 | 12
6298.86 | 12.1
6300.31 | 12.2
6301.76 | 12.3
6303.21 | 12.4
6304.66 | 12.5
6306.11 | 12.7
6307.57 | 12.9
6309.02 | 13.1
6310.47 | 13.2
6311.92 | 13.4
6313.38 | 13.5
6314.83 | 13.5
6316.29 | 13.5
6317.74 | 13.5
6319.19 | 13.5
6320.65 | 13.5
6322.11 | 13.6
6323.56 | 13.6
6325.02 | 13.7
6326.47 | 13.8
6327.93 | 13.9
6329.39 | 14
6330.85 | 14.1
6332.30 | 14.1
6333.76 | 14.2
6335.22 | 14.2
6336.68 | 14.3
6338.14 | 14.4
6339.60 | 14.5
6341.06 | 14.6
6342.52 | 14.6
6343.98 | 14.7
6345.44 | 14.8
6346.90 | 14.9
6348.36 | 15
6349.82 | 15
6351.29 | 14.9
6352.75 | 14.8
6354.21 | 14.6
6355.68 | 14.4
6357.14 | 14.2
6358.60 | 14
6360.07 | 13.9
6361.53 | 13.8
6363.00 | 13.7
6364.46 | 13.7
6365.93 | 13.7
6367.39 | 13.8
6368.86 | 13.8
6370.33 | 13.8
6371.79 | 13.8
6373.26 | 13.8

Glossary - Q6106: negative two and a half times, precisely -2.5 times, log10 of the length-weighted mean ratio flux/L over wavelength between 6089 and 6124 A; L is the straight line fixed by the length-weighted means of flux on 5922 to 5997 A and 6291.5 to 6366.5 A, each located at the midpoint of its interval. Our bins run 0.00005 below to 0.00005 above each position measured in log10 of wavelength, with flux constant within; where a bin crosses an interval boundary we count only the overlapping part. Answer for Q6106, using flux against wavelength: -0.13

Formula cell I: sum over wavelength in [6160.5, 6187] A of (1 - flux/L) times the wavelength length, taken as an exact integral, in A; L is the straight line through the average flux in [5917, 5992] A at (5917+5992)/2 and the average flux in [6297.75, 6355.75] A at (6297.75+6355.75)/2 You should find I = 4.6 A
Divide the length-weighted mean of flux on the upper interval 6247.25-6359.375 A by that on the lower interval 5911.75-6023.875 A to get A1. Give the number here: 1.09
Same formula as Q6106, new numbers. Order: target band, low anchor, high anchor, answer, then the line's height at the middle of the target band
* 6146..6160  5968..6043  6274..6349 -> -0.03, 12.7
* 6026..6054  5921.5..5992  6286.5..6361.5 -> -0.14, 11.8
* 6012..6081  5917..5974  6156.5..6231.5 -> -0.25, 10.7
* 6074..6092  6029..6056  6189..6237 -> -0.11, 12.6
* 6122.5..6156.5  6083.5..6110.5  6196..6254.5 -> -0.11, 12.6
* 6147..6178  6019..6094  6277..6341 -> 0.17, 13.3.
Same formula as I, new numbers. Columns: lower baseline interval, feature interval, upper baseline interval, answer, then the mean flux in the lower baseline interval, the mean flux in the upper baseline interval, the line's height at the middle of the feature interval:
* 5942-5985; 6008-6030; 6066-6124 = -0.4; 11.4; 13.9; 12.5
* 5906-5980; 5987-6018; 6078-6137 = -0.8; 10.9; 13.9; 12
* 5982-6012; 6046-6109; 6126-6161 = -4.2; 12.2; 13.7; 13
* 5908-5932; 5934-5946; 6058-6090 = -1.1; 10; 13.8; 10.5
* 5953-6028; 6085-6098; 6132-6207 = -2.8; 12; 11.6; 11.8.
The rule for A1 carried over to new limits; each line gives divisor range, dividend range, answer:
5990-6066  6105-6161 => 1.05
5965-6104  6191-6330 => 0.84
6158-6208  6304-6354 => 1.35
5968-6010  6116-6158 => 1.15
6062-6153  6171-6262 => 0.71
